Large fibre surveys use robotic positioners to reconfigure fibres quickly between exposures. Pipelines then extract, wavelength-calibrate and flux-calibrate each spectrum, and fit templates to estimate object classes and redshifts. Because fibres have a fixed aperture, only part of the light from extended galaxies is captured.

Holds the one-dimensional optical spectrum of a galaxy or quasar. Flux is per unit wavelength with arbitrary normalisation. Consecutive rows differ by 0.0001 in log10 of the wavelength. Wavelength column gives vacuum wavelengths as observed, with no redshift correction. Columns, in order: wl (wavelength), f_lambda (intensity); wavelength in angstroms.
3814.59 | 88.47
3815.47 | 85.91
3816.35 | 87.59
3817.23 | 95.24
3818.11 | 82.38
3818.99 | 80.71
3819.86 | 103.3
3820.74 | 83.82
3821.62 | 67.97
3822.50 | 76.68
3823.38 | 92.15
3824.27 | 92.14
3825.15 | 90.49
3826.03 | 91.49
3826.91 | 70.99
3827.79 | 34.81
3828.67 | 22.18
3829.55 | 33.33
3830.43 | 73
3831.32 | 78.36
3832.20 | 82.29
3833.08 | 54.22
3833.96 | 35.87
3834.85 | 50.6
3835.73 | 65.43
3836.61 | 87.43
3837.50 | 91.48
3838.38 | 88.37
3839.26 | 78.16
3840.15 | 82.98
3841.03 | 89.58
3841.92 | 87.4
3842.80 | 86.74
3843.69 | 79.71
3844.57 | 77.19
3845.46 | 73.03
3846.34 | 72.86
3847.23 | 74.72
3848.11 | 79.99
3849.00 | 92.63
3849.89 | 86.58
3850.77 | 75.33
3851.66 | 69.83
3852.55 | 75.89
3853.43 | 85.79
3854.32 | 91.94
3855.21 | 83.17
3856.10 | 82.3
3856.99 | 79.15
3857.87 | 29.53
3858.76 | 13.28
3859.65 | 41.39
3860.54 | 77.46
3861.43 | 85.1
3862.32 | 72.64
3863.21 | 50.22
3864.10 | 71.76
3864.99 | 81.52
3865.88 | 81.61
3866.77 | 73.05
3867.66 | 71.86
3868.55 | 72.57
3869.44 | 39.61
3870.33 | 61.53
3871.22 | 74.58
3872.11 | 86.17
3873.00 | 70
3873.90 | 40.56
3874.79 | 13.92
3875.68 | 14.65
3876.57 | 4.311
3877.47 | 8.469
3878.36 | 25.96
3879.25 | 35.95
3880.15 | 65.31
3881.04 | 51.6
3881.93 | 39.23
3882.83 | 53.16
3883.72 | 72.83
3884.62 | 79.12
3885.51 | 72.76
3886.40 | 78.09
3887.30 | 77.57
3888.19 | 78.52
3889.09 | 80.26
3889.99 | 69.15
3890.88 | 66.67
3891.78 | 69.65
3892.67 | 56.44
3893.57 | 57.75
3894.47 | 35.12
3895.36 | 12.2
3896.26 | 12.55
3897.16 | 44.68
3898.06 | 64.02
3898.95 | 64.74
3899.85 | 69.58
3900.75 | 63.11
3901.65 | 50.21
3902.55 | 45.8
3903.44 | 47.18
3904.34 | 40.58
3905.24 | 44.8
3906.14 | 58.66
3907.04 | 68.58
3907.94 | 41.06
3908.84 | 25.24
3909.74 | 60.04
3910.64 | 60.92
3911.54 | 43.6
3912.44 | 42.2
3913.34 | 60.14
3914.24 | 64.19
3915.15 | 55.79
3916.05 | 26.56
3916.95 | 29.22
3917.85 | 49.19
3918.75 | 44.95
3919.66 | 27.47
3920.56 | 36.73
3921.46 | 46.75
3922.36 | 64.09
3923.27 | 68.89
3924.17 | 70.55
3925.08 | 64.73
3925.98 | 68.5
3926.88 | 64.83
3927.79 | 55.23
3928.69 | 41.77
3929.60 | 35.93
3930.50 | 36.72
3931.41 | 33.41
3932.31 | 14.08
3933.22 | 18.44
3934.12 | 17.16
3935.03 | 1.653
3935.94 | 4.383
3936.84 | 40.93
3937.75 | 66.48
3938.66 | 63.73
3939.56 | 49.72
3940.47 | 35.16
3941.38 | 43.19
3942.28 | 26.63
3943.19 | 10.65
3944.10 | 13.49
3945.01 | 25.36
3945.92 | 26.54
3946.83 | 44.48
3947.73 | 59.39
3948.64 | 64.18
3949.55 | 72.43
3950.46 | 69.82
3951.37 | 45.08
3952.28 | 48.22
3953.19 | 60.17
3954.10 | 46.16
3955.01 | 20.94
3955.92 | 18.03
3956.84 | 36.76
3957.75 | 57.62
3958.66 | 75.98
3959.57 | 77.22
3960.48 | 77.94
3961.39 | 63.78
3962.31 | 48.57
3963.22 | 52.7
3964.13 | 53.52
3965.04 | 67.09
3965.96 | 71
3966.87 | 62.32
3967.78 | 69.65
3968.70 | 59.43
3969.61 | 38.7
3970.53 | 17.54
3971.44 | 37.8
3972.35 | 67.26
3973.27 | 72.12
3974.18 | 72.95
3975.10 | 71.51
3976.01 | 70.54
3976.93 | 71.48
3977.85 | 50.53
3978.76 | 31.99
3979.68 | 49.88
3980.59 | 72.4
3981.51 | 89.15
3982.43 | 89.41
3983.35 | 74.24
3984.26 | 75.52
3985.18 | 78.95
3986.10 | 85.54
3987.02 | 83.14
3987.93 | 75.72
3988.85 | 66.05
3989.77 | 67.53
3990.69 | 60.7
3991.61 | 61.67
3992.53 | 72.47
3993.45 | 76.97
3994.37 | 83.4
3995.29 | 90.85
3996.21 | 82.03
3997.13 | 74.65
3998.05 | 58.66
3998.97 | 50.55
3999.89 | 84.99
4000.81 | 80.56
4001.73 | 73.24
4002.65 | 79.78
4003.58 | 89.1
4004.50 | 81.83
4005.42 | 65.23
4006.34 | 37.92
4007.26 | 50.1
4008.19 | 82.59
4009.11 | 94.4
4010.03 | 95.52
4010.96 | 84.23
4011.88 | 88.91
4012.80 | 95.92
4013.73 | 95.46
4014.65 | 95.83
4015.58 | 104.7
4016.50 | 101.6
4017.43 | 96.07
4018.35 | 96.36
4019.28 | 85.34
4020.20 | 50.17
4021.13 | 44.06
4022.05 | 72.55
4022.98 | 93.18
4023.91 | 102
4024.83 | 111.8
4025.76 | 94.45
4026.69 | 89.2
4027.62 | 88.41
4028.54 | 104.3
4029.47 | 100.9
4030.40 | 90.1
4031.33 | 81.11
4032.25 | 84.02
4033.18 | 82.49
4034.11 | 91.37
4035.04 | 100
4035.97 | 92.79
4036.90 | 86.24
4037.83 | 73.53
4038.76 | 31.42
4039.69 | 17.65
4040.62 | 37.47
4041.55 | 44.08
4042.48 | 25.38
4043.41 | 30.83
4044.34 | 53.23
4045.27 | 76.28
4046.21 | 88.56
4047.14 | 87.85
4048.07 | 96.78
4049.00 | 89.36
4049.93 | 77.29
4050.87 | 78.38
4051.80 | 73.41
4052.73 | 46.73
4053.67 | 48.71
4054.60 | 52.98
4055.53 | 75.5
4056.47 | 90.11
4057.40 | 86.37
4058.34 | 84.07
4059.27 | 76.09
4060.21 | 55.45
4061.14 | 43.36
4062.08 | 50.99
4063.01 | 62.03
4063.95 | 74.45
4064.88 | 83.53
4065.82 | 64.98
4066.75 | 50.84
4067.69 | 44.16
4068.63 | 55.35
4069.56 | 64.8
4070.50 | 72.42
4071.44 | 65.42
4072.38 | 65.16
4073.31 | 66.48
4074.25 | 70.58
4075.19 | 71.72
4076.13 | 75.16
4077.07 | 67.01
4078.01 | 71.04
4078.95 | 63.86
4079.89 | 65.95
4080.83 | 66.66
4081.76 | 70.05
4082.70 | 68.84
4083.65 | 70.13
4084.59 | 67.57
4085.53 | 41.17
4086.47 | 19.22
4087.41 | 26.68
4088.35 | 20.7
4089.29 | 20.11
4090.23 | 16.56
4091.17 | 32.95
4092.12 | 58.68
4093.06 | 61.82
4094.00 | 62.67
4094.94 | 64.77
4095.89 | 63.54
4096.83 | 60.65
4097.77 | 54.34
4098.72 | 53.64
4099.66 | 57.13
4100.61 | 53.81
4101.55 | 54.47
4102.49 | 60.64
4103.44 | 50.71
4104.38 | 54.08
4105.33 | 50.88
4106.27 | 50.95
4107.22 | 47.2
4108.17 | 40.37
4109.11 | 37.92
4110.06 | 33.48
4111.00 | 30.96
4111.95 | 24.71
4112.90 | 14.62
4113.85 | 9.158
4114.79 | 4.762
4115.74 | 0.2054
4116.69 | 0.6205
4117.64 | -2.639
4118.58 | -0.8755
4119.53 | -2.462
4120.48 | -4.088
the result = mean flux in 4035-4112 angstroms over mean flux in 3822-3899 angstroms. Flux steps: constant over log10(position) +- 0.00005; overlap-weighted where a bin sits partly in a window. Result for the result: 0.91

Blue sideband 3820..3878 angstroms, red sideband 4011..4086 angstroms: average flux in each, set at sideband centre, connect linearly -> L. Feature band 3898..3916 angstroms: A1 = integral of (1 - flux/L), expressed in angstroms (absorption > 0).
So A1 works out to 4.3 angstroms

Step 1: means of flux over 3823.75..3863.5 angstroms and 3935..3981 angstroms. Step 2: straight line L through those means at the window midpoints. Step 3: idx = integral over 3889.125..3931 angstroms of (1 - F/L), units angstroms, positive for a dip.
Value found 6.0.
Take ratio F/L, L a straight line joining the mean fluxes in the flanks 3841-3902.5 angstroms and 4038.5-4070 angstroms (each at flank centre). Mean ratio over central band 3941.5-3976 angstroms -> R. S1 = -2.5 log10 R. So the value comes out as 0.21 mag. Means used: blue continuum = 62.4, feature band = 51.6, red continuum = 62.5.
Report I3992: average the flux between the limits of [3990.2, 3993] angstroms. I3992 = 64.9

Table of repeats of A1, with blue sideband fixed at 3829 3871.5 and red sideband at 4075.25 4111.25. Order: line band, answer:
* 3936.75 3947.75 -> 4.5 angstroms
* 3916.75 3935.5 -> 6.6 angstroms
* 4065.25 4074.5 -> -1.4 angstroms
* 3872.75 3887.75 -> 4.8 angstroms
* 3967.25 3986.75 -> -0.9 angstroms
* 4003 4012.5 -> -3.0 angstroms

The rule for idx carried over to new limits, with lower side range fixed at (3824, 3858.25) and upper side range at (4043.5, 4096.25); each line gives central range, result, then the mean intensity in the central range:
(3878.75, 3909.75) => 6.8 angstroms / 55.7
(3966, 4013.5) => -3.1 angstroms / 70.7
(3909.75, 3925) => 4.3 angstroms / 50.1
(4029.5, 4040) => -2.1 angstroms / 77.4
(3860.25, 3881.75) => 5.2 angstroms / 55.1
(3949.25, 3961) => 2.4 angstroms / 54.2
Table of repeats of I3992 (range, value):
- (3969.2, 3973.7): 46.6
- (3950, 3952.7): 54.5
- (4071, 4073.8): 65.8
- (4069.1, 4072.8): 66.8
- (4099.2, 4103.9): 55.3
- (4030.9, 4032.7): 83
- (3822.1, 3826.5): 88.4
